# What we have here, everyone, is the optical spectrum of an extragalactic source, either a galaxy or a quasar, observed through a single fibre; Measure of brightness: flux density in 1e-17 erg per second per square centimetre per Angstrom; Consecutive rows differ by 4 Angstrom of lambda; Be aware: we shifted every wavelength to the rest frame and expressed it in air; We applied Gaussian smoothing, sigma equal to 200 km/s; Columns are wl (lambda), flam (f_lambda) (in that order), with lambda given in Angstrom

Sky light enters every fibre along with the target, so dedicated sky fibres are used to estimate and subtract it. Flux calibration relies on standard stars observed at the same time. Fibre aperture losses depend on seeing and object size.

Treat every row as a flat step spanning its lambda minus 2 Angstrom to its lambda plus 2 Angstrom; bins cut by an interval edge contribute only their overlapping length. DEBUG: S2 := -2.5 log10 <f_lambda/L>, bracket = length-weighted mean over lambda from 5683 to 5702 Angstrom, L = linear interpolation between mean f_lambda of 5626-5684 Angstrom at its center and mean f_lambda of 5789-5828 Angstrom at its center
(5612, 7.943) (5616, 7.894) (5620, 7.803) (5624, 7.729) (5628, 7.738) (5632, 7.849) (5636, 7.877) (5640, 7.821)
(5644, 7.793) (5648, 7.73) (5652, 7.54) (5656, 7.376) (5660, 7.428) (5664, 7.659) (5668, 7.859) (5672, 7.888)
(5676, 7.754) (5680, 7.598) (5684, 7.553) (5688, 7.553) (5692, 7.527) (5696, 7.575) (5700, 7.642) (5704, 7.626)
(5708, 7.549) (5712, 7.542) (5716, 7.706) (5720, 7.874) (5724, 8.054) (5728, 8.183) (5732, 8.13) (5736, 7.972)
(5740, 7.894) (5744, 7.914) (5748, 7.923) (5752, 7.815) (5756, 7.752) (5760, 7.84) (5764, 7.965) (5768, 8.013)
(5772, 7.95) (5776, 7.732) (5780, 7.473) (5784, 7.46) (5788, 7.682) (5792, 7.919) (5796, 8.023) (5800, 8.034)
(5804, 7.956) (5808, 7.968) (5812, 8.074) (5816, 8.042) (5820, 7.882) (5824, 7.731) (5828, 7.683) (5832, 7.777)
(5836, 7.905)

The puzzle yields 0.03 mag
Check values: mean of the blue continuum 7.7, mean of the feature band 7.57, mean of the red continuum 7.94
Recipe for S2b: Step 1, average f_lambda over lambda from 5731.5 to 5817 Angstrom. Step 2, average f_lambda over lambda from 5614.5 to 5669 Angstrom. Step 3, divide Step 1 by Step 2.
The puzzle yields 1.0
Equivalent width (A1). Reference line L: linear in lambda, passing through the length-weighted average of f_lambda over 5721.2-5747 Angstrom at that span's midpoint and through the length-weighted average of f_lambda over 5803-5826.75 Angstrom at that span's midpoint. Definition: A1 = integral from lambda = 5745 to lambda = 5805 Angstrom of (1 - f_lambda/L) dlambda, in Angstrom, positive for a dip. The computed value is 1.0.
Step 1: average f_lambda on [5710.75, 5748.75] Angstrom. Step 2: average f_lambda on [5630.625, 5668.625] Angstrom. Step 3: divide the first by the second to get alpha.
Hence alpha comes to 1.0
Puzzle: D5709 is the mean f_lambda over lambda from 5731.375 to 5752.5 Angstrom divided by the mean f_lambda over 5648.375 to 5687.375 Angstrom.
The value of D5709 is 1.04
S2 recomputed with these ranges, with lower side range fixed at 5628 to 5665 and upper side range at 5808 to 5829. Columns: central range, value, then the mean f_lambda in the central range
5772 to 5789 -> 0.03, 7.62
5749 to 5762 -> 0.00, 7.81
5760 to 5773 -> -0.02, 7.96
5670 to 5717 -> 0.02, 7.62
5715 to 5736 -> -0.03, 8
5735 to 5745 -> -0.02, 7.92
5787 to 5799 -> -0.01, 7.9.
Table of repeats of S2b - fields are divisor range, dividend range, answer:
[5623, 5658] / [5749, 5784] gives 1.01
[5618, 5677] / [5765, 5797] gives 1.01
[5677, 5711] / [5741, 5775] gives 1.04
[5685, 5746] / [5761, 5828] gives 1.01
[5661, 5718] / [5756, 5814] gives 1.03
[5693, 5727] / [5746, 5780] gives 1.02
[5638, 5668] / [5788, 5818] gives 1.05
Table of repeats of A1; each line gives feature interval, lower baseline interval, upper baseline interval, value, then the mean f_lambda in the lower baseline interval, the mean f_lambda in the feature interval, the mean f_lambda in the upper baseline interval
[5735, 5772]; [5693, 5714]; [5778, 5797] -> -1.21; 7.58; 7.9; 7.69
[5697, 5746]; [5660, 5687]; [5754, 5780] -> -0.41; 7.69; 7.84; 7.84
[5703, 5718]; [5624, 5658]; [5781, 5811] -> 0.34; 7.72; 7.6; 7.86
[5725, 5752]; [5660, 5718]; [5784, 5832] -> -0.87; 7.64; 7.99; 7.88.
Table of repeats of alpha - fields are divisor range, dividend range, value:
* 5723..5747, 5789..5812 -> 0.99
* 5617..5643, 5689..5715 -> 0.97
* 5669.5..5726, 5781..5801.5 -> 1.02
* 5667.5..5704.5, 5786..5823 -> 1.04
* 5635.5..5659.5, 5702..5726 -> 1.01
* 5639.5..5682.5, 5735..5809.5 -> 1.02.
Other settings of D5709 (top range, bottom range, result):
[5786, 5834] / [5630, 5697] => 1.03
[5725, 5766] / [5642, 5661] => 1.05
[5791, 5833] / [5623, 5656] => 1.02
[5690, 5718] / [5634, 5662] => 0.99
